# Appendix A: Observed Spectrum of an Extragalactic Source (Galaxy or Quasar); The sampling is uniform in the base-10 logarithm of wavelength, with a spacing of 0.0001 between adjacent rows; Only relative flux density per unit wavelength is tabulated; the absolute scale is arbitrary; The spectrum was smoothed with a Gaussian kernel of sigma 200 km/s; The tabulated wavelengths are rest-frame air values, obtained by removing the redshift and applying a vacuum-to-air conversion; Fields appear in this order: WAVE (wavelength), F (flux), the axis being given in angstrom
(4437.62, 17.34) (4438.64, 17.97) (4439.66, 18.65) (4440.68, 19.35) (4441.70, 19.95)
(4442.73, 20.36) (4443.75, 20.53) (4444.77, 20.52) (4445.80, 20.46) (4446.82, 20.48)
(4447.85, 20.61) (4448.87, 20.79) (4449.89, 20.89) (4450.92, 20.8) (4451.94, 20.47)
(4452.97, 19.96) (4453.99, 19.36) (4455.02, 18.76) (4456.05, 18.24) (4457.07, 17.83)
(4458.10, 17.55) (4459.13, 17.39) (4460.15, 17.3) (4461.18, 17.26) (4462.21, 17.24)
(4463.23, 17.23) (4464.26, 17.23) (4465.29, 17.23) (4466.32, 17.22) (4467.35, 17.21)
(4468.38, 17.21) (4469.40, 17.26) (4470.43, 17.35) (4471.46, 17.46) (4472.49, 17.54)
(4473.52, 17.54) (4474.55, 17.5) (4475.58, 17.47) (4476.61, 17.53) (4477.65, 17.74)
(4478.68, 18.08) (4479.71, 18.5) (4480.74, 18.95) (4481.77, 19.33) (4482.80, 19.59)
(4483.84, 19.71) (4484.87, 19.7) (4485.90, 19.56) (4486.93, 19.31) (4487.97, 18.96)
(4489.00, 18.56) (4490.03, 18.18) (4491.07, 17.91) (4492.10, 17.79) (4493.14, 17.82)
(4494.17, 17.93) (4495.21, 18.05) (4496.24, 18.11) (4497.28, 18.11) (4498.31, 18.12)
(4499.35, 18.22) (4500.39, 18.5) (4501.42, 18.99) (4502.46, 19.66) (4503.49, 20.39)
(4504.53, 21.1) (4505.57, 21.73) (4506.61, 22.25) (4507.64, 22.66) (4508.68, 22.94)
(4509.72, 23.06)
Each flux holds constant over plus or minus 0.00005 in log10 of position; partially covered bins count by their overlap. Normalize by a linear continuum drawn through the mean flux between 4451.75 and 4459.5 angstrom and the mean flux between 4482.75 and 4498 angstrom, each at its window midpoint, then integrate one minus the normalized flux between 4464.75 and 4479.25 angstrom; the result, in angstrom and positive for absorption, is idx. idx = 0.9 angstrom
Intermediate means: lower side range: 18.6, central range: 17.5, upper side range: 18.6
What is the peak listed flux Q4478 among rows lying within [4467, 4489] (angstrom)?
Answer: 19.71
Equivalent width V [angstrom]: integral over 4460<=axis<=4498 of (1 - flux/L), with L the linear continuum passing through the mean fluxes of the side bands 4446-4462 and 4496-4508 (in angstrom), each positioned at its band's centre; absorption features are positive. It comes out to 2.89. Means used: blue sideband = 19.2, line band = 18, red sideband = 19.8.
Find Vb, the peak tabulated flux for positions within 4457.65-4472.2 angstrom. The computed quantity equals 17.55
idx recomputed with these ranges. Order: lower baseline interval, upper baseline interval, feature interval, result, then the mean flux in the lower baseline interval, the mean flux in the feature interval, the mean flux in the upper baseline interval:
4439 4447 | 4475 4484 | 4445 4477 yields 1.5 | 20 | 18.4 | 18.5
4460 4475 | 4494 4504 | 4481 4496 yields -0.4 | 17.3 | 18.7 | 18.6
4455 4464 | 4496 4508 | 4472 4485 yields 0.2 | 17.6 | 18.4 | 19.8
